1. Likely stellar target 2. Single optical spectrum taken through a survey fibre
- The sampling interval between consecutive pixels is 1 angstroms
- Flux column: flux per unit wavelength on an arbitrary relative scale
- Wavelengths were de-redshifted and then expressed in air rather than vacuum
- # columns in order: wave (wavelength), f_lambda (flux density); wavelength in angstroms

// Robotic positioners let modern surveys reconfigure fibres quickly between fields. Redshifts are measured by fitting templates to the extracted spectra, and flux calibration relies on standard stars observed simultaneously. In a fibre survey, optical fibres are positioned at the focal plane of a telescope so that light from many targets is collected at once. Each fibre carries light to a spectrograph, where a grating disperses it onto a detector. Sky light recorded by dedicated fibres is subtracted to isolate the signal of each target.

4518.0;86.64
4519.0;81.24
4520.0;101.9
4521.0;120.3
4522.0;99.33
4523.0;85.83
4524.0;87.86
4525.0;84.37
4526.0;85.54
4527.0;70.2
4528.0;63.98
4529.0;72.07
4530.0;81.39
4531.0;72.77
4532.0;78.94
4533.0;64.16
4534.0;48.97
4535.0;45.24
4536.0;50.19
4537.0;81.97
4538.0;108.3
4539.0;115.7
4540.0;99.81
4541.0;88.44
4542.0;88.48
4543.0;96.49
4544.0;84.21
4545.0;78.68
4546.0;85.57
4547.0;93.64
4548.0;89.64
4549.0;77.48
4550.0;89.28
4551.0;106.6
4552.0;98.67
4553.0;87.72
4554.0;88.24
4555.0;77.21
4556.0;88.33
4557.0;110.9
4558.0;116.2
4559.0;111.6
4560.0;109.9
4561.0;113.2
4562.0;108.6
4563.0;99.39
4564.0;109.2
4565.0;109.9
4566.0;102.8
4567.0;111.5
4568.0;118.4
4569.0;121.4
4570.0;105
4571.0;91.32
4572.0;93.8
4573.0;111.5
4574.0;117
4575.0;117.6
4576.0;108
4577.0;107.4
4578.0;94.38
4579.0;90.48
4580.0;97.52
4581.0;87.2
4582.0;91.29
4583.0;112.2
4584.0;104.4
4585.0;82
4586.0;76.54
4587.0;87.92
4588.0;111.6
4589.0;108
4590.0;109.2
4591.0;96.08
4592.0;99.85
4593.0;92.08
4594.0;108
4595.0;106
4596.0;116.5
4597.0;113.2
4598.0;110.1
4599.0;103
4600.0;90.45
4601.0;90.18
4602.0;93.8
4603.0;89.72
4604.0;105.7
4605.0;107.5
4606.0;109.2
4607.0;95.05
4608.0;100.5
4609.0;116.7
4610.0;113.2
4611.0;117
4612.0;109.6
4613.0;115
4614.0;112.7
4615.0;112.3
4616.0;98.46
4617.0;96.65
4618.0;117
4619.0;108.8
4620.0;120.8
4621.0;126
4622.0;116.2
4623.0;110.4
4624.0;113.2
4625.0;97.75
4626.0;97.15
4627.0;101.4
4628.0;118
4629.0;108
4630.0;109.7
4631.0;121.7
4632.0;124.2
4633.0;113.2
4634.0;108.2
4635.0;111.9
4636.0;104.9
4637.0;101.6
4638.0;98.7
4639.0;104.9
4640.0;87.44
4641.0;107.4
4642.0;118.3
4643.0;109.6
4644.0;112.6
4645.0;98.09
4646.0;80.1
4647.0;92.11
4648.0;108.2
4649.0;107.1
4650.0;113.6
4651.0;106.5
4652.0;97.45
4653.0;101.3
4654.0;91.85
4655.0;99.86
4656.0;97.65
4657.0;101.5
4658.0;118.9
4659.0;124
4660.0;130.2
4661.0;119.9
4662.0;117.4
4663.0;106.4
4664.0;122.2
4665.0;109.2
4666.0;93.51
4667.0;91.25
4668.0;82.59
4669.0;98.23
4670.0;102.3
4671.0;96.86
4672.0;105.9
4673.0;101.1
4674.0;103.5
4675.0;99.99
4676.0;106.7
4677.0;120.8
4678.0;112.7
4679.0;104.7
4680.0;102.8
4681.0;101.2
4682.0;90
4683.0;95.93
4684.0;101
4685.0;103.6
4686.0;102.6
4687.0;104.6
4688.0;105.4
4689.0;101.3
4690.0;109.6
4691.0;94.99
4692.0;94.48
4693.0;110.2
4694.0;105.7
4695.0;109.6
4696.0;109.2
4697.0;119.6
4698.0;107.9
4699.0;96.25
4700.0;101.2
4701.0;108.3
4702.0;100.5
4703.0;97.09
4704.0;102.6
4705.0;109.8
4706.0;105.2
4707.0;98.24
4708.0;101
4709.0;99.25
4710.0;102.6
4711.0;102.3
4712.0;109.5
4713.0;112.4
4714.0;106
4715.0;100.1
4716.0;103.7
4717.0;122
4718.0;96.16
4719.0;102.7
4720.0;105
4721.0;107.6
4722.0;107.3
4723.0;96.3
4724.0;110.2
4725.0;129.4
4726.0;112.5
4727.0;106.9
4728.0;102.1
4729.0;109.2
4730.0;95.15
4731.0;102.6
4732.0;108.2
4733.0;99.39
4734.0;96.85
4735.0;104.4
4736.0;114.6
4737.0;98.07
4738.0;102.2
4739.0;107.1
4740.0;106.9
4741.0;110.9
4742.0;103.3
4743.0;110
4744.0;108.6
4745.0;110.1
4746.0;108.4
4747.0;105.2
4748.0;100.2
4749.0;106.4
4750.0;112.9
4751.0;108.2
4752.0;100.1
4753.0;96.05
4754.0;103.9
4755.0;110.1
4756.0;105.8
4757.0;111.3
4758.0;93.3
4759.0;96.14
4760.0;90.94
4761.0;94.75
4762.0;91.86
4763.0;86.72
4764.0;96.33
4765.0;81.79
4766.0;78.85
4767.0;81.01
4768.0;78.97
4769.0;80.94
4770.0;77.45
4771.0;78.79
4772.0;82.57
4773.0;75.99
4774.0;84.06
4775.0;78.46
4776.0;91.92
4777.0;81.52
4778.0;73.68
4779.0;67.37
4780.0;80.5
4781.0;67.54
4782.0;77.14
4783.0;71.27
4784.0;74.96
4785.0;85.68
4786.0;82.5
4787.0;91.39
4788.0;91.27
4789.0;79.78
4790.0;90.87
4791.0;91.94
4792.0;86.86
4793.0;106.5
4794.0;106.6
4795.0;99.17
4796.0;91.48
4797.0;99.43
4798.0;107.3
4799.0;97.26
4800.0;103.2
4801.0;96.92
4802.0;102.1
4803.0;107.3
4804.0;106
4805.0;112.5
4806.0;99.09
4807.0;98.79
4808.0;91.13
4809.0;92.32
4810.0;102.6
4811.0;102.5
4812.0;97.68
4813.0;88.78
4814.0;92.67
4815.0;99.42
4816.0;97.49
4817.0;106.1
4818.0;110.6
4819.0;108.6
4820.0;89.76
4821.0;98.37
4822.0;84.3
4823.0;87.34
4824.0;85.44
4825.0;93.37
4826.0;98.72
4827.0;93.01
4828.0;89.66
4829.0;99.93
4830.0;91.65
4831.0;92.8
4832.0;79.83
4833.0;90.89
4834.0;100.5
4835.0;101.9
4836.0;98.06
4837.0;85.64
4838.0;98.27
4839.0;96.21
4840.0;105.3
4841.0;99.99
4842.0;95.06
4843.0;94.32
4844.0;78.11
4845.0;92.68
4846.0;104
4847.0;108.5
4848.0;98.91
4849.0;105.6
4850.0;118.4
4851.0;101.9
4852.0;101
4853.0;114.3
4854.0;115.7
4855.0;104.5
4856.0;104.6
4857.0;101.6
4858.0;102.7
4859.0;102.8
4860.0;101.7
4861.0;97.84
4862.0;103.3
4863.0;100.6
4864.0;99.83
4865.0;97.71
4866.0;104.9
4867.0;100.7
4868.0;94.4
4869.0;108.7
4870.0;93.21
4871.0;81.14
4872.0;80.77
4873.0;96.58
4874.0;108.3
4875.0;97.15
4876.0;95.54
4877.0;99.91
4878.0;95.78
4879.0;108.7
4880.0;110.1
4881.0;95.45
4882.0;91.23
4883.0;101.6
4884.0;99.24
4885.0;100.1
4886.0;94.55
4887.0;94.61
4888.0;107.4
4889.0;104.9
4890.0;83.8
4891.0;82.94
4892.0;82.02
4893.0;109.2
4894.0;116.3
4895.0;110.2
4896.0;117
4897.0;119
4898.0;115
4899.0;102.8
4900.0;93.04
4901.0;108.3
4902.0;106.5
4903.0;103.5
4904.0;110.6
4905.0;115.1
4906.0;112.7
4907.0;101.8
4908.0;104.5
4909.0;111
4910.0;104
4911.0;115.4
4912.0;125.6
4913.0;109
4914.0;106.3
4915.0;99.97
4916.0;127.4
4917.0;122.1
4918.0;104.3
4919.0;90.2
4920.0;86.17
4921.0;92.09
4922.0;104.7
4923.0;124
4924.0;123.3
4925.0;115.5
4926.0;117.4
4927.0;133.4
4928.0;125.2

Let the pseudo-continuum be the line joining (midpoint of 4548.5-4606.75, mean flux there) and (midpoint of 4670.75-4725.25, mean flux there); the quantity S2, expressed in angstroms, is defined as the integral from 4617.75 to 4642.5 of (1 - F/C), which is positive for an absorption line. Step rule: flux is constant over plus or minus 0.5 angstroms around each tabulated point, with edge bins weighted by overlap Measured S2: -1.7 angstroms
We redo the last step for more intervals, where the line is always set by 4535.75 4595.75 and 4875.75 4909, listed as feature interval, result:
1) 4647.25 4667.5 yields -1.5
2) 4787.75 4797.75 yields 0.7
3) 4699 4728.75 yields -1.3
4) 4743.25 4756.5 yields -0.6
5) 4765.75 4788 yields 4.8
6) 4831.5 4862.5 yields 0.7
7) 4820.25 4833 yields 1.4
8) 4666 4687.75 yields -0.2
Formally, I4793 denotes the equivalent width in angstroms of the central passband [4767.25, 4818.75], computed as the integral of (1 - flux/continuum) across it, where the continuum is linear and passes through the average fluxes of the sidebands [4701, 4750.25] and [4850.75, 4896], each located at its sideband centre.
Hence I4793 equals 6.0 angstroms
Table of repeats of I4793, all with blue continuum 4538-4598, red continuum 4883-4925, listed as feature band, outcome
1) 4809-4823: 0.9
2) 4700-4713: -0.1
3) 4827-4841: 1.3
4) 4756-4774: 2.8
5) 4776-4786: 2.6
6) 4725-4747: -0.6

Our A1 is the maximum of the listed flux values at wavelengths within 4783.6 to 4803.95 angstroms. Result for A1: 107.3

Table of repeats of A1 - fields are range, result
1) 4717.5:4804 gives 129.4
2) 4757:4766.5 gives 111.3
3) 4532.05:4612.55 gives 121.4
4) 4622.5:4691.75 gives 130.2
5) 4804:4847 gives 112.5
